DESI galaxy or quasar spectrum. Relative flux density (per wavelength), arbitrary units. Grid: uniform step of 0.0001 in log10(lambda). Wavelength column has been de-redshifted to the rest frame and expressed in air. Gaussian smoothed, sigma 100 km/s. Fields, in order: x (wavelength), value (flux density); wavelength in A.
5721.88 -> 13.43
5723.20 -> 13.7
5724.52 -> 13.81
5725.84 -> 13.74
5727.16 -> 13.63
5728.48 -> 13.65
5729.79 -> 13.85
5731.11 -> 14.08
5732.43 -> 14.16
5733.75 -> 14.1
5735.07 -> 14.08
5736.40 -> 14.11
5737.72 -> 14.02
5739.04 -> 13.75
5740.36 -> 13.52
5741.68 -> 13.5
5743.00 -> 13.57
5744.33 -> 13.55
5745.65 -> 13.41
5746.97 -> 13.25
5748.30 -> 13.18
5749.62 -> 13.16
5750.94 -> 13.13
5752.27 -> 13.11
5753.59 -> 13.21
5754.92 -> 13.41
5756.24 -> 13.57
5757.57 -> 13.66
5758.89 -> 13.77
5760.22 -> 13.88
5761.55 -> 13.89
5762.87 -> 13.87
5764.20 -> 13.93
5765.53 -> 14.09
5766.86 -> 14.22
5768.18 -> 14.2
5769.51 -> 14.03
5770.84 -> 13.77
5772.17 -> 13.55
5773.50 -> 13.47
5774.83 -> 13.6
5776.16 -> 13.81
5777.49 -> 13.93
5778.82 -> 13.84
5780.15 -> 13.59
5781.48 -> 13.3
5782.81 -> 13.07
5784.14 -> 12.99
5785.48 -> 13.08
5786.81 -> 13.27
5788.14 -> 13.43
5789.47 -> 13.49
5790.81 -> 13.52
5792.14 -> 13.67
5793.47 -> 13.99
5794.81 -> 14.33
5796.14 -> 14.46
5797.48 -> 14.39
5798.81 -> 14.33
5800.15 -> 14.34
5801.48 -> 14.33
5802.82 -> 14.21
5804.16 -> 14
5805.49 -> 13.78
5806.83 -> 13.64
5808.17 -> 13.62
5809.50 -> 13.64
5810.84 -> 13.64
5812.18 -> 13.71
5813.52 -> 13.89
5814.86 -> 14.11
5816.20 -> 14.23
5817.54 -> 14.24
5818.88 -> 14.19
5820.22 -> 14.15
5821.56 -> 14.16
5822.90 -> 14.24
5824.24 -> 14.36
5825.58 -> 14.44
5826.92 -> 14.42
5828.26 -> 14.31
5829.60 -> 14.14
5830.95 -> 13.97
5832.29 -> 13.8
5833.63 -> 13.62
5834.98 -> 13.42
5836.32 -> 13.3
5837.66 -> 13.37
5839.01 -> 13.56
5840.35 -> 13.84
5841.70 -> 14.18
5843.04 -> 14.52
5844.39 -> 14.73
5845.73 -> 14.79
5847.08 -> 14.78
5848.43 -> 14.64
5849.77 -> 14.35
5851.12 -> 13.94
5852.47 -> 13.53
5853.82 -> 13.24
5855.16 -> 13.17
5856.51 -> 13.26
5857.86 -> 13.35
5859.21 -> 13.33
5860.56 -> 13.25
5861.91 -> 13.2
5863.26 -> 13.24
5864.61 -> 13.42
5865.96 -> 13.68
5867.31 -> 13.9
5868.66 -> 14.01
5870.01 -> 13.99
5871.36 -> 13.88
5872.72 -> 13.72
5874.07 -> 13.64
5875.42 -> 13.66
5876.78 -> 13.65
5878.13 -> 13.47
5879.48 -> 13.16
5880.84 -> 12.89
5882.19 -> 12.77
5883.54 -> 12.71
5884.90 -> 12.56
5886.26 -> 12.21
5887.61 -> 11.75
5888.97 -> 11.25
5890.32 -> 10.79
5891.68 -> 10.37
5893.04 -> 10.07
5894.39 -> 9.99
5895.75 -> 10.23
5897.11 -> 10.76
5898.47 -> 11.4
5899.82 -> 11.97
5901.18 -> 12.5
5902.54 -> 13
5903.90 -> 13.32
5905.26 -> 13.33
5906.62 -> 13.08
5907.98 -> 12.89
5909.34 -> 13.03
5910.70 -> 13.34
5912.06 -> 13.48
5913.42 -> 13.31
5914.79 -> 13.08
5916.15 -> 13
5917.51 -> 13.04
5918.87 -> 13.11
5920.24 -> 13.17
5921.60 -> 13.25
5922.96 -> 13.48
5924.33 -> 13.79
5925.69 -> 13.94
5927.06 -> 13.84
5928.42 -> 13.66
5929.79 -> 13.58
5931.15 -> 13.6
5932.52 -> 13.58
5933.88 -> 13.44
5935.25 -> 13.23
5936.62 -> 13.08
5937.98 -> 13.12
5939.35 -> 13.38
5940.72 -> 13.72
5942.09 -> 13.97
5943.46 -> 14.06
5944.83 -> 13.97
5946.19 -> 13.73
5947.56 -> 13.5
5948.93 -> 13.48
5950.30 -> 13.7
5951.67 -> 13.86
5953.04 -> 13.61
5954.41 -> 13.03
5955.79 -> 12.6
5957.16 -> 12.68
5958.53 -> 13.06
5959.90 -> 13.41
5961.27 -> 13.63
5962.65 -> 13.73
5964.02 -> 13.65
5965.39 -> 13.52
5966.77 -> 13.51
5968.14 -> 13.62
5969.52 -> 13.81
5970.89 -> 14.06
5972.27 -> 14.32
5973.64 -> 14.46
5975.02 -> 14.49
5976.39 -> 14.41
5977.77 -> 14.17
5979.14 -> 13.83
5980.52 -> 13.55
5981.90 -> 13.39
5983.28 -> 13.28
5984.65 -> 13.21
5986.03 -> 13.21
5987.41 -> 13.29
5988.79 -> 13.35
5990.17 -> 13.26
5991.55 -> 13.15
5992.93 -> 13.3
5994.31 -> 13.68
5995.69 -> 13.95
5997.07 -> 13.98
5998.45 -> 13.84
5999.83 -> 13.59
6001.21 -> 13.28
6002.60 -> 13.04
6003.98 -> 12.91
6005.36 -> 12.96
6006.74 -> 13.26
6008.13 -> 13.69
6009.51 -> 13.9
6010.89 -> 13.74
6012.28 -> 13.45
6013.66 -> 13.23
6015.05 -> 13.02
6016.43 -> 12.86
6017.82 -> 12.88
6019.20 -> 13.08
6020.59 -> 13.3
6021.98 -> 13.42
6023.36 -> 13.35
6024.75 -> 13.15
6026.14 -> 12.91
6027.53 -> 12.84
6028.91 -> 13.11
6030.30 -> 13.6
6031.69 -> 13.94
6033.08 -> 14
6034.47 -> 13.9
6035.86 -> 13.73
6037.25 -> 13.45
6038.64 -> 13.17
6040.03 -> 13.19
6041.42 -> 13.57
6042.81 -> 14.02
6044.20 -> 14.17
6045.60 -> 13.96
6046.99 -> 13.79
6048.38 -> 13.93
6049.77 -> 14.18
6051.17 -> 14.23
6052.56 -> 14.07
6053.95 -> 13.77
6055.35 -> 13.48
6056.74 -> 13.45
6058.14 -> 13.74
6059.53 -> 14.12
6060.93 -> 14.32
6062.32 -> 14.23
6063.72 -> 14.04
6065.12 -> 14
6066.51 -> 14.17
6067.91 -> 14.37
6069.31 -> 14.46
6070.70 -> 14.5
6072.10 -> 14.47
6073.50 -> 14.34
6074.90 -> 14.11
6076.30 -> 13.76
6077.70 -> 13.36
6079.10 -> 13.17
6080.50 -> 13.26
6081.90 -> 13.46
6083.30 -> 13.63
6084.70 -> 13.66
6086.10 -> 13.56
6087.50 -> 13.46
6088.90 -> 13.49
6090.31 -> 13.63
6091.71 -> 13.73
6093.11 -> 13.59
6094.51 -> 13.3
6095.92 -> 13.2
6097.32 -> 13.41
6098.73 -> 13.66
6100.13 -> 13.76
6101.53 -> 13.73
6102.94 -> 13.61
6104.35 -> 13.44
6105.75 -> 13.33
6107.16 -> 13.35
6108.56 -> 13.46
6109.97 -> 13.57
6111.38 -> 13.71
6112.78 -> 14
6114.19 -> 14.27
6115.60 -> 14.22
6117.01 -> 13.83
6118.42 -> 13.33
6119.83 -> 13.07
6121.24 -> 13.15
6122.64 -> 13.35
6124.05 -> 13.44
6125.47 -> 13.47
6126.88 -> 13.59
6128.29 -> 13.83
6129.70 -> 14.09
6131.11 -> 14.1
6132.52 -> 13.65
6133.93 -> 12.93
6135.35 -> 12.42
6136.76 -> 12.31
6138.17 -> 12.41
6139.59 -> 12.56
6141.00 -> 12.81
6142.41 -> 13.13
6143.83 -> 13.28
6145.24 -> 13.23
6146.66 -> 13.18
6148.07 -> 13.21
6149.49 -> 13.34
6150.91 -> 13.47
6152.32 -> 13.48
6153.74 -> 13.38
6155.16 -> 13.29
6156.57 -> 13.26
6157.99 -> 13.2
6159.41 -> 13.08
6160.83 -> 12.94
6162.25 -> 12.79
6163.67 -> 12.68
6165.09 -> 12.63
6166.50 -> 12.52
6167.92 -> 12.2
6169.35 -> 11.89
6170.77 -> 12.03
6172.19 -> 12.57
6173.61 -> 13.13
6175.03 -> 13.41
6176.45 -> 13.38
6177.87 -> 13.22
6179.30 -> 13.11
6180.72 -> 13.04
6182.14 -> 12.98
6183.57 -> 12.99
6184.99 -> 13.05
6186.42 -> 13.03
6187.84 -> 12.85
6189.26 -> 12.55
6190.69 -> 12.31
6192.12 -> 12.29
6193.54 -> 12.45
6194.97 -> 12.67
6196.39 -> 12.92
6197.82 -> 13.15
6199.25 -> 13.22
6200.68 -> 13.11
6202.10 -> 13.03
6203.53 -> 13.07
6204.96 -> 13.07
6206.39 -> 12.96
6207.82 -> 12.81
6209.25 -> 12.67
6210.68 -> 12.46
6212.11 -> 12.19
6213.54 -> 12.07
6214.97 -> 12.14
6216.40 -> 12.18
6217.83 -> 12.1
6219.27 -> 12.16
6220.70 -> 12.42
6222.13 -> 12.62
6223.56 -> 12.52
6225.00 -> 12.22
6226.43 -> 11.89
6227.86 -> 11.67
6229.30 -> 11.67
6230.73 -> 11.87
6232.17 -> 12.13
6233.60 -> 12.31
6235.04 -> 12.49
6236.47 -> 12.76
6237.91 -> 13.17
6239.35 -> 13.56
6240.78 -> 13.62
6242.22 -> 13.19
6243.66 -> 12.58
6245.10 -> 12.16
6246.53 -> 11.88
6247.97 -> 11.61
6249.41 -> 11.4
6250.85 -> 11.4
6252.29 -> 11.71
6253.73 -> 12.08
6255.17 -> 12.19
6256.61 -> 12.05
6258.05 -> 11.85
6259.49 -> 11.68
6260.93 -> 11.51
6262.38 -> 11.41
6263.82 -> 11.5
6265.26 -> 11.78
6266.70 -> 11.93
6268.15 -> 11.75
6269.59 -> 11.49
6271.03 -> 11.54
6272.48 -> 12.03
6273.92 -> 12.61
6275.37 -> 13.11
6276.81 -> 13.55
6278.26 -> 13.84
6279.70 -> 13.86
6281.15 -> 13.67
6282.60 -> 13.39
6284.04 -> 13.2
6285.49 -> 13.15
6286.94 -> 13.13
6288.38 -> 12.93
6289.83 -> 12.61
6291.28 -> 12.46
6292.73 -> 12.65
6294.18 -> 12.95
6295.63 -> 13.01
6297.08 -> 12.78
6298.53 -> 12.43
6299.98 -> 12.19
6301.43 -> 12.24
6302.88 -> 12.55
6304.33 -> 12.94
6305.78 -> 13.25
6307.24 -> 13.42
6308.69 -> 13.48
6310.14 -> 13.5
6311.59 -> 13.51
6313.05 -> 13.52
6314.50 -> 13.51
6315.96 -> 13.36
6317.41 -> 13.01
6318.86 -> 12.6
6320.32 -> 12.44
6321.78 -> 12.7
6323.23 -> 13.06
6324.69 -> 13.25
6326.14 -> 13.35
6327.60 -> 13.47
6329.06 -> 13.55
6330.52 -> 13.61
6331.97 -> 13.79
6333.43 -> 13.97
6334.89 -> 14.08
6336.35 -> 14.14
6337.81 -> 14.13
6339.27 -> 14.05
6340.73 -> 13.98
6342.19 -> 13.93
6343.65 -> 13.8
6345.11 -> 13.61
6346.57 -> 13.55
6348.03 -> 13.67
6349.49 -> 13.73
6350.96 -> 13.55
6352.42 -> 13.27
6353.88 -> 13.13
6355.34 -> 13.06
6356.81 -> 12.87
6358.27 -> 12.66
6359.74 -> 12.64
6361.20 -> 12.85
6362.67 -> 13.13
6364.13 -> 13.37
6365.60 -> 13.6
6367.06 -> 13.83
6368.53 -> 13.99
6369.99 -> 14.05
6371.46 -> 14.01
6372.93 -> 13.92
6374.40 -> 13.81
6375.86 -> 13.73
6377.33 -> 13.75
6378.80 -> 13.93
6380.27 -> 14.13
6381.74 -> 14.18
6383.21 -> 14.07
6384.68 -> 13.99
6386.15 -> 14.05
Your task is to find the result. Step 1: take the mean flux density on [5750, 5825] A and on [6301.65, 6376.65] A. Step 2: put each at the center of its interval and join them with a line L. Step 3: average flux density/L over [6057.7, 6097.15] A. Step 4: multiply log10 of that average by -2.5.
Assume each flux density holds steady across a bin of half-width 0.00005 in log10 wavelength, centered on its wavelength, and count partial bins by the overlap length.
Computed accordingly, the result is -0.02 mag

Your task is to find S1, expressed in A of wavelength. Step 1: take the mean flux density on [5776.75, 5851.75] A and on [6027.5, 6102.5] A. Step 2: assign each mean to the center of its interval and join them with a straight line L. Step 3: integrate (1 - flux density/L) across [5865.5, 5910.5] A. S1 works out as 4.4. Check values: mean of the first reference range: 14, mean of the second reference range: 13.8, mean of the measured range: 12.5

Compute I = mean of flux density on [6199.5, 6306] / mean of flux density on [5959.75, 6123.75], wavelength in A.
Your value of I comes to 0.91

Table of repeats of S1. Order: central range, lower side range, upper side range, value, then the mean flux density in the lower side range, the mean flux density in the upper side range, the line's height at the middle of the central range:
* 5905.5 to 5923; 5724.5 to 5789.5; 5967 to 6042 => 0.5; 13.6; 13.5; 13.6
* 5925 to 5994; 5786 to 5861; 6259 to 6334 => 0.2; 13.9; 12.9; 13.6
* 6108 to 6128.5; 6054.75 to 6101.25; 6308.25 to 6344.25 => 0.2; 13.8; 13.5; 13.7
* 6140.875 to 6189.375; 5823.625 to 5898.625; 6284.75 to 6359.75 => 0.9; 13.2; 13.2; 13.2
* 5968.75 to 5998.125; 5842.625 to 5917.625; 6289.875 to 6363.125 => -1.5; 13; 13.2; 13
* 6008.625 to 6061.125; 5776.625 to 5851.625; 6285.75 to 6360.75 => 0.3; 14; 13.2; 13.6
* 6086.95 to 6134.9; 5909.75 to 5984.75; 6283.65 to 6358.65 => -0.5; 13.6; 13.2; 13.4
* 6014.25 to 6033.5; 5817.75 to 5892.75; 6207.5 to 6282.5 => -0.4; 13.5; 12.3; 13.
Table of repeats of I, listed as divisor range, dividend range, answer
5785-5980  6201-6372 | 0.95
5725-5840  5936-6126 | 0.99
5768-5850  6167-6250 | 0.90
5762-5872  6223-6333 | 0.91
